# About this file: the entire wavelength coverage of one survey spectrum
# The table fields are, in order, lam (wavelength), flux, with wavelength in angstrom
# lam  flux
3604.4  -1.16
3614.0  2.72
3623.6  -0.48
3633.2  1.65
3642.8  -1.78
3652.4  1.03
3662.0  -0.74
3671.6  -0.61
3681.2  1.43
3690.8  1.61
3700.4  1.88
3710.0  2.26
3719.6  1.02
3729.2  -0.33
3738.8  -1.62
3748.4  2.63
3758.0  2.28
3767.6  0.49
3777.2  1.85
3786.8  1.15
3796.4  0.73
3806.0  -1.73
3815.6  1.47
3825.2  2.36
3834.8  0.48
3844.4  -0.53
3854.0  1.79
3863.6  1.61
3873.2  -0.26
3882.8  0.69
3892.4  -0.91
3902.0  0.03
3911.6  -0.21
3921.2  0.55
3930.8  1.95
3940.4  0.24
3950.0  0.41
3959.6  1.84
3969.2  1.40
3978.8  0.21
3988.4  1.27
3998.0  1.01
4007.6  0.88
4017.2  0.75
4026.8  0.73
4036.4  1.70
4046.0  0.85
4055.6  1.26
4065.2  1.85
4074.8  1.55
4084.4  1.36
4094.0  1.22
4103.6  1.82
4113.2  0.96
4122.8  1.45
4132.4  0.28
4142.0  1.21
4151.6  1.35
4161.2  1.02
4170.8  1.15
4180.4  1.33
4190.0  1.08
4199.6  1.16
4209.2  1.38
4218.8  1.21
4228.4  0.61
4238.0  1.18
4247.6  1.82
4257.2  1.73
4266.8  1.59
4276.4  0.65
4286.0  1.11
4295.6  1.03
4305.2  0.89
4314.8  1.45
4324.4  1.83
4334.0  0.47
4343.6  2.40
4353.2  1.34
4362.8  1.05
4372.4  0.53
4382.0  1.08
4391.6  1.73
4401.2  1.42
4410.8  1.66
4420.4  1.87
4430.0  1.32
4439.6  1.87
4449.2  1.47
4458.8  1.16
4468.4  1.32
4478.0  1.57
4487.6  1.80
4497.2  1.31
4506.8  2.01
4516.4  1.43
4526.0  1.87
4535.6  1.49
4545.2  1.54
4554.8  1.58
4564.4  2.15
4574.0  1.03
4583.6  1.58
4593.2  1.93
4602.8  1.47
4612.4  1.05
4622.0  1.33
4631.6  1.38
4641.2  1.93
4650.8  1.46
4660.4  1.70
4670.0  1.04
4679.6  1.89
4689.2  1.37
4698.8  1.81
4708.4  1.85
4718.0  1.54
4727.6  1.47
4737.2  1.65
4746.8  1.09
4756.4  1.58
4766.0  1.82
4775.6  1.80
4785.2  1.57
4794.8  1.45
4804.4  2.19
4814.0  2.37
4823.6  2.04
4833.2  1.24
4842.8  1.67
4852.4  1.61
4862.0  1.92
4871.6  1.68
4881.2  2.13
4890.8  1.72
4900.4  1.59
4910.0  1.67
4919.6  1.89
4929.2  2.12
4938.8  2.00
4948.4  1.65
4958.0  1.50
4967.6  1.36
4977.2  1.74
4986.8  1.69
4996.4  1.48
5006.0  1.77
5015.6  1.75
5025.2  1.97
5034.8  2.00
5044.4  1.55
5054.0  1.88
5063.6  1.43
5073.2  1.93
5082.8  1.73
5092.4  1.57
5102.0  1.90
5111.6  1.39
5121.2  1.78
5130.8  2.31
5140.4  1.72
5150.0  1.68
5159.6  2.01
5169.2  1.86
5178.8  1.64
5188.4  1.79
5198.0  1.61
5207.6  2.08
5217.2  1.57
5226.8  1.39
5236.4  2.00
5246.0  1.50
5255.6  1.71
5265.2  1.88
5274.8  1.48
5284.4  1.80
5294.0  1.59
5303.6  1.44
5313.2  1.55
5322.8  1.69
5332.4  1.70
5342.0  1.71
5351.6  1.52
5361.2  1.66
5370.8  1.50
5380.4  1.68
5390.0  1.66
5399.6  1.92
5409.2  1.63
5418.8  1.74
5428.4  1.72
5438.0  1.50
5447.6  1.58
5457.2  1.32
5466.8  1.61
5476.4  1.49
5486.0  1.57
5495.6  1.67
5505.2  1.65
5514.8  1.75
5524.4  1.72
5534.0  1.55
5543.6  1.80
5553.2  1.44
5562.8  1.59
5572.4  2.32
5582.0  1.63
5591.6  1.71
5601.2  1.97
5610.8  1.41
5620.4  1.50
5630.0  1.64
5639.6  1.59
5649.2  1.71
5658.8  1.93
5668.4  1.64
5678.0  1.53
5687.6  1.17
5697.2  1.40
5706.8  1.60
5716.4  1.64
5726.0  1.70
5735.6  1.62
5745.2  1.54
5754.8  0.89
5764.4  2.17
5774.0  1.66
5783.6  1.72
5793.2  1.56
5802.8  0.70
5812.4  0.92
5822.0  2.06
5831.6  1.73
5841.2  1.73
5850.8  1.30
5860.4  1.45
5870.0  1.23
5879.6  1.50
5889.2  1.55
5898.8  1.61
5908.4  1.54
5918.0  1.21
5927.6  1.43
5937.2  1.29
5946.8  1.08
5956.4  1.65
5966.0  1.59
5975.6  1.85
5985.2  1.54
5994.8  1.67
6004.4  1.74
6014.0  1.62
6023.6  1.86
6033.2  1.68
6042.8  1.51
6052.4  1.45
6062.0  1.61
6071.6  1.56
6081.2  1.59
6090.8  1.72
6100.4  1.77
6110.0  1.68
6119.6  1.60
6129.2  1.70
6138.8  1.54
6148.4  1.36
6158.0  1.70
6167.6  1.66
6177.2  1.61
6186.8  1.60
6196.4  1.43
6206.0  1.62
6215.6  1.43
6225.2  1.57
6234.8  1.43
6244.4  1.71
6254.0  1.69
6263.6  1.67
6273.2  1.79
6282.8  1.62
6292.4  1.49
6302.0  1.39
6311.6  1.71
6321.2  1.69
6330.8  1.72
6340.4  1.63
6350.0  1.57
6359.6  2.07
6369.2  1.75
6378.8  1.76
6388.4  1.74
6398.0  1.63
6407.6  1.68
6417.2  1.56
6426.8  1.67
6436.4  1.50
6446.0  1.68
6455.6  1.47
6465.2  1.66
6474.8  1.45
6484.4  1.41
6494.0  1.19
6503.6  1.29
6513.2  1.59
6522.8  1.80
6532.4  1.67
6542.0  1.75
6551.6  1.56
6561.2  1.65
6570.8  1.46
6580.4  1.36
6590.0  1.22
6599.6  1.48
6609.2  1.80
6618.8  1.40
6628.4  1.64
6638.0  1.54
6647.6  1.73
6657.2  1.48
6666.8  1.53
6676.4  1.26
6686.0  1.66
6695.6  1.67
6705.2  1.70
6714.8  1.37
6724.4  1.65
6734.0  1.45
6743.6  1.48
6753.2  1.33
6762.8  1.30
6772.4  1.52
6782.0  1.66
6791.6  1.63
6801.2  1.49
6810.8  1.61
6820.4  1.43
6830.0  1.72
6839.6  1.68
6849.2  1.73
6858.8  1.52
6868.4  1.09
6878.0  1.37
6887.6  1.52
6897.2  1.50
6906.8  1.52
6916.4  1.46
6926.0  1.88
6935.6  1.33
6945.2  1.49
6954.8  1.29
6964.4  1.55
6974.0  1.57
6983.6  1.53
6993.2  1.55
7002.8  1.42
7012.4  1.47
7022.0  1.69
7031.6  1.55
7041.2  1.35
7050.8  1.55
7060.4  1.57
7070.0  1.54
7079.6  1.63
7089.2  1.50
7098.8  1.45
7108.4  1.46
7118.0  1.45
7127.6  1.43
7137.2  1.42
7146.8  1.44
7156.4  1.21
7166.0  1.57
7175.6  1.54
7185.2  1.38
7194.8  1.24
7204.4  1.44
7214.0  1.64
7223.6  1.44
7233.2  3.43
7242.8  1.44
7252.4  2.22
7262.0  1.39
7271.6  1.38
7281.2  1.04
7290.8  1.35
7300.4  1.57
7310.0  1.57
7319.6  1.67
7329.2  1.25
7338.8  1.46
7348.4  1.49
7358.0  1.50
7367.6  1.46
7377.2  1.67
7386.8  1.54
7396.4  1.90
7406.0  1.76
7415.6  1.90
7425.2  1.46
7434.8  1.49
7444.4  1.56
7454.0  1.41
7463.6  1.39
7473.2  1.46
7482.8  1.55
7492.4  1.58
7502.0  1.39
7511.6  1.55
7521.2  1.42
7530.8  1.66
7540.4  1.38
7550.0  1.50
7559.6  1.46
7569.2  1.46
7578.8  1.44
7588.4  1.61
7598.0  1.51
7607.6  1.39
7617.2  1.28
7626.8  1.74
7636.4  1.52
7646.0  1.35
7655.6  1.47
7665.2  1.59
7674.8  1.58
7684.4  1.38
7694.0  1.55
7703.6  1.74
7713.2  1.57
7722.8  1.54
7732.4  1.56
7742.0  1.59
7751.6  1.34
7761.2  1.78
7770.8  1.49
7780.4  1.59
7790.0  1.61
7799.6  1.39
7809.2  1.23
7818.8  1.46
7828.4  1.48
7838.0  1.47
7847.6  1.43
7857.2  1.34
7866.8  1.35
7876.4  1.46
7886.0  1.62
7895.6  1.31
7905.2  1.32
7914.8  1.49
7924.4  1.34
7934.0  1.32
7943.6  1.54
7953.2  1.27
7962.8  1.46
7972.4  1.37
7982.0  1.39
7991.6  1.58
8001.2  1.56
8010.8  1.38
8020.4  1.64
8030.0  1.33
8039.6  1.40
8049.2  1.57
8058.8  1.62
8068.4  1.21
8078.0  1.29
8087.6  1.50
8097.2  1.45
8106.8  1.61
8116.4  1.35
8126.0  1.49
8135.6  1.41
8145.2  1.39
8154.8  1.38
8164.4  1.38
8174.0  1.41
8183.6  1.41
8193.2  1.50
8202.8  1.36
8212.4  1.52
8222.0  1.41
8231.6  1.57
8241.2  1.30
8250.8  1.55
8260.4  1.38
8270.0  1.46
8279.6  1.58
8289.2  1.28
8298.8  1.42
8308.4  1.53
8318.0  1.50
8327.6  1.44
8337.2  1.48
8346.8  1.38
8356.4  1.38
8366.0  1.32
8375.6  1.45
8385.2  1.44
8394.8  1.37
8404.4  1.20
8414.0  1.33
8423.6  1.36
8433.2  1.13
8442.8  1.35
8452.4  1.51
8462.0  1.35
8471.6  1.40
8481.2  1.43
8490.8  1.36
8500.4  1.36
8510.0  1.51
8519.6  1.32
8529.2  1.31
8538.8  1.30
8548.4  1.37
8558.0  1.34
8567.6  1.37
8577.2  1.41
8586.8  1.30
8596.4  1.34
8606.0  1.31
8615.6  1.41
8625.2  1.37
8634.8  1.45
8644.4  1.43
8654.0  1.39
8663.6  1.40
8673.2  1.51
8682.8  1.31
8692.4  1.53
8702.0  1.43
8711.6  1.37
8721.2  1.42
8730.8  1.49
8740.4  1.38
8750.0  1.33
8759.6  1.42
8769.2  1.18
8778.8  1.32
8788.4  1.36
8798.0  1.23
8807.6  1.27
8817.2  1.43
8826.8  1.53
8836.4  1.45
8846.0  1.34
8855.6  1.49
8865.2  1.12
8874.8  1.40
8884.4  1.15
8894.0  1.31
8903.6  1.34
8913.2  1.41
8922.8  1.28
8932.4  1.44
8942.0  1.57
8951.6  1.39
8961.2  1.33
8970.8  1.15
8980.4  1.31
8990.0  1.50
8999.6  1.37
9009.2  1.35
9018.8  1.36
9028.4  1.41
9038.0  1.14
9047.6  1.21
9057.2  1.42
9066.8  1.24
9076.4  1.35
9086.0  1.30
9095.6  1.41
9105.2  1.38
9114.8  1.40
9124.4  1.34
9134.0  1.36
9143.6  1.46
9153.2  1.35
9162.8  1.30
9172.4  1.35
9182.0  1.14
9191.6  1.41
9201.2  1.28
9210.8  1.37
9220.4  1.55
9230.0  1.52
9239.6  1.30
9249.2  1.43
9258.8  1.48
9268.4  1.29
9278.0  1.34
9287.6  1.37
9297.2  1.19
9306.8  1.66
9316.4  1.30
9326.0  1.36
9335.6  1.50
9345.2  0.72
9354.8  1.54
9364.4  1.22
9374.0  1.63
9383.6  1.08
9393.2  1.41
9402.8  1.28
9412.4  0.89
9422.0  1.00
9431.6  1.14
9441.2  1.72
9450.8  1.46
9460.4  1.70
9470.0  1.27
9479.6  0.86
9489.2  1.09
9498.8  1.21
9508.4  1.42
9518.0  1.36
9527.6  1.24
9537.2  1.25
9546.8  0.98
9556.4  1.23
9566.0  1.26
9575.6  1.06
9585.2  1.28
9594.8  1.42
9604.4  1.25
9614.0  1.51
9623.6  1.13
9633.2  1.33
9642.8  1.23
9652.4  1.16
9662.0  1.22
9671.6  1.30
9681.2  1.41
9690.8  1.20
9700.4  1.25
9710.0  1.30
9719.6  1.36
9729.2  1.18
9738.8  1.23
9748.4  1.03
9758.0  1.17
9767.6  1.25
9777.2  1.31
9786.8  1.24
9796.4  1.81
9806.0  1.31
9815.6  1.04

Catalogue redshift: 0.102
